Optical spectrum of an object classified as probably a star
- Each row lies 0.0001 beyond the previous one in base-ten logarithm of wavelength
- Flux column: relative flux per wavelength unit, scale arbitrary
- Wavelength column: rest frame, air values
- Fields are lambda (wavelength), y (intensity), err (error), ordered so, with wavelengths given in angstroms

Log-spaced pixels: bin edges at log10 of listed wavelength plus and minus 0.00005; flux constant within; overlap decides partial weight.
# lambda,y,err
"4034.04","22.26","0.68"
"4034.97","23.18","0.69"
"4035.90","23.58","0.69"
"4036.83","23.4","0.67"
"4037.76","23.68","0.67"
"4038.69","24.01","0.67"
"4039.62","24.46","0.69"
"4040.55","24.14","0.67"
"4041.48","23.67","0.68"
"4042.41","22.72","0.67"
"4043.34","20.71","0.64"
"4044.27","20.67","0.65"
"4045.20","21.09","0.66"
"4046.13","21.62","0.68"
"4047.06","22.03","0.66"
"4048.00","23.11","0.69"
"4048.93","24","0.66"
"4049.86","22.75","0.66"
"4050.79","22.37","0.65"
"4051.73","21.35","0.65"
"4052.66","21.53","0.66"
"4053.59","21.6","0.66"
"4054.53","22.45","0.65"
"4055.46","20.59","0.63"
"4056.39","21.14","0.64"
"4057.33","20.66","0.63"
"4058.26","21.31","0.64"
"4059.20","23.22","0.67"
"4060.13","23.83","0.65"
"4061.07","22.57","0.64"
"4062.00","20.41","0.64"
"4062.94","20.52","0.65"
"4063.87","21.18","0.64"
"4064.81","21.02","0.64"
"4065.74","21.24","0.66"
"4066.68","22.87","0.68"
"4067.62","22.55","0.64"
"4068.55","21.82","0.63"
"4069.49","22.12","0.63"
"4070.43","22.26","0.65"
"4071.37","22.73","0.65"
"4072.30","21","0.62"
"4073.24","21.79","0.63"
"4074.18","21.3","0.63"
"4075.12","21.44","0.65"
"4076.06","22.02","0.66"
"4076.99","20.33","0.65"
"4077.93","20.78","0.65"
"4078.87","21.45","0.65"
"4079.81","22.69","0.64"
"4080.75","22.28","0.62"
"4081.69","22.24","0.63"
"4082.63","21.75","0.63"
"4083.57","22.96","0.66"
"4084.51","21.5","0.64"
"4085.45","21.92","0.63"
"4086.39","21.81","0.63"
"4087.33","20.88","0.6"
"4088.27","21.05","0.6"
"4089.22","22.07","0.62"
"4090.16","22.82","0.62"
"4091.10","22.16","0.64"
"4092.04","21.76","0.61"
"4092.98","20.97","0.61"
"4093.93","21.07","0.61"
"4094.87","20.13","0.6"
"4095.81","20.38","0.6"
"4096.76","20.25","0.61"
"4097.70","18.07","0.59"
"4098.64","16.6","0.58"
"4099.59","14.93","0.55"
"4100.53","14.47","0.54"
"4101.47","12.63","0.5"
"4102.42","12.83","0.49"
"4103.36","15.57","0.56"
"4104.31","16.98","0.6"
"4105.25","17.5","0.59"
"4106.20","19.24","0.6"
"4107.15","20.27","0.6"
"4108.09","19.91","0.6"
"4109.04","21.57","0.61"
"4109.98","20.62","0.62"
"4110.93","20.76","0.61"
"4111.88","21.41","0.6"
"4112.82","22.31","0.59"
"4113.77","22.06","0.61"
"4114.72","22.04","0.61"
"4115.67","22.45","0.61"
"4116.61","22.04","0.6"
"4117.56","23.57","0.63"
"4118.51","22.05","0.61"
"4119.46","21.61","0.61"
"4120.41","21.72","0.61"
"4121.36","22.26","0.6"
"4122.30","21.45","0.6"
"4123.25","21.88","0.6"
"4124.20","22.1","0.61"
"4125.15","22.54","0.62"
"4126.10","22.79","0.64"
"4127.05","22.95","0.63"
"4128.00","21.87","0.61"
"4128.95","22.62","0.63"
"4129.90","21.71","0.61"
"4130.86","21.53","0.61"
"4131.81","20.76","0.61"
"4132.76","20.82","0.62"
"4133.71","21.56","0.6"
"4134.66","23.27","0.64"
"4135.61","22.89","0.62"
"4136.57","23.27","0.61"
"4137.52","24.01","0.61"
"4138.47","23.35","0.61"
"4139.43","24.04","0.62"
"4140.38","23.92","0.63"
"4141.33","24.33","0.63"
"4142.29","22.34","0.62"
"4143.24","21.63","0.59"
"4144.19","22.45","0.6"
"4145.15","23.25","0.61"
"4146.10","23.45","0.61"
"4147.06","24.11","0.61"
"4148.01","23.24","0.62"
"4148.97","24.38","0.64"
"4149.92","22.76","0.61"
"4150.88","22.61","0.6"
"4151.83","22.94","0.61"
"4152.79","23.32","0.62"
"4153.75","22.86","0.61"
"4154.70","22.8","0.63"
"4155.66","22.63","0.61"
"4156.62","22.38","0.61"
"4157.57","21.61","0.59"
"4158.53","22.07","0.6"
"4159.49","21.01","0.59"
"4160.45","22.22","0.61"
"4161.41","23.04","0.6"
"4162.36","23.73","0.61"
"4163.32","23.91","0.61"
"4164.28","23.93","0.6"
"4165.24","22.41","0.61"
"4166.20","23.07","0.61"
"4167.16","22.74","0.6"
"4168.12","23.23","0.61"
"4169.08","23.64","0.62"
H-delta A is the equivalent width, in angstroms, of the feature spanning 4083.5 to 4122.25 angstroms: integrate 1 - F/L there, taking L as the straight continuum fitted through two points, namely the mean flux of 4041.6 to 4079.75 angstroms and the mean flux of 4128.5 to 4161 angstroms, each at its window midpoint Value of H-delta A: 3.6 angstroms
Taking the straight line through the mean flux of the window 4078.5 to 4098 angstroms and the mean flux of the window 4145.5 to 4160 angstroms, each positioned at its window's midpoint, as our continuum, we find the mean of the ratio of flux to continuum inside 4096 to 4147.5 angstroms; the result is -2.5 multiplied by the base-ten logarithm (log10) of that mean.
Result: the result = 0.06 mag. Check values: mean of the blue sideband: 21.5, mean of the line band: 21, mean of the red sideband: 22.8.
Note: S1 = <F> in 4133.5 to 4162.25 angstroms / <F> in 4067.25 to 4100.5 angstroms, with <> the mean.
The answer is 1.09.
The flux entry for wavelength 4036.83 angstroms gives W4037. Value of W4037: 23.4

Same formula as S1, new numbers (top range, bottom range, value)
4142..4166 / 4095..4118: 1.20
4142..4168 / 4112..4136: 1.03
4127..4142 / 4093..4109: 1.28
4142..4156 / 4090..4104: 1.26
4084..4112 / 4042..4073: 0.89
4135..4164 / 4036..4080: 1.04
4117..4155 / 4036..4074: 1.02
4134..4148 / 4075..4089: 1.07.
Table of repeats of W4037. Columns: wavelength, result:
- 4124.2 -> 22.1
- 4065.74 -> 21.24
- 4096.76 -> 20.25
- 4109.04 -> 21.57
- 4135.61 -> 22.89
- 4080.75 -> 22.28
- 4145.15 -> 23.25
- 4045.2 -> 21.09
